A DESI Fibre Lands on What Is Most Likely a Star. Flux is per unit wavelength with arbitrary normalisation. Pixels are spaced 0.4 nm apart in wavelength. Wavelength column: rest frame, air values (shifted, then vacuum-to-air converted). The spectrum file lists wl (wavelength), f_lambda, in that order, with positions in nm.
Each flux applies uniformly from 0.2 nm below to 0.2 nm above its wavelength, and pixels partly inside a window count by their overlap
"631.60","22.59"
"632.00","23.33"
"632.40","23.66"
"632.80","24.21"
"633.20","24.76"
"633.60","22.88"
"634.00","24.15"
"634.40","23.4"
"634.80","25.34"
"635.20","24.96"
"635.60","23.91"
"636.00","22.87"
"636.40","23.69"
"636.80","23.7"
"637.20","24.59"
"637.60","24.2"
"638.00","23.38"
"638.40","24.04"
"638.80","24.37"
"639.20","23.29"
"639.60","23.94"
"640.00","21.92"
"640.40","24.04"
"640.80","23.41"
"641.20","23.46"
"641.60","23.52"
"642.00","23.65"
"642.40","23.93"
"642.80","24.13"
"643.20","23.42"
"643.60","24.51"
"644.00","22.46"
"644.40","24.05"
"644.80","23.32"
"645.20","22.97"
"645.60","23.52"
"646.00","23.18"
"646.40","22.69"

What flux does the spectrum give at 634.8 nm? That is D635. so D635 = 25.34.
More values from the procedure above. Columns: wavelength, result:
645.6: 23.52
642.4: 23.93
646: 23.18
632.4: 23.66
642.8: 24.13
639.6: 23.94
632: 23.33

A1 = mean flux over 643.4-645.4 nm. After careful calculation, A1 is 23.5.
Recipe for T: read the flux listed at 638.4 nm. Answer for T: 24.04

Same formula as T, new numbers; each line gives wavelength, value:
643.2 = 23.42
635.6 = 23.91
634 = 24.15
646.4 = 22.69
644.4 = 24.05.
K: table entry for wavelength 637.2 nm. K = 24.59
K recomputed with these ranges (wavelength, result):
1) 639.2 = 23.29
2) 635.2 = 24.96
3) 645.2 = 22.97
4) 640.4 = 24.04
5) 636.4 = 23.69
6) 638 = 23.38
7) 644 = 22.46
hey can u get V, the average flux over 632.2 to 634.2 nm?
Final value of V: 23.9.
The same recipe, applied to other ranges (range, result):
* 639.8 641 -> 23.1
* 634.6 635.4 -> 25.1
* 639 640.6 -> 23.3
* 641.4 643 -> 23.8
